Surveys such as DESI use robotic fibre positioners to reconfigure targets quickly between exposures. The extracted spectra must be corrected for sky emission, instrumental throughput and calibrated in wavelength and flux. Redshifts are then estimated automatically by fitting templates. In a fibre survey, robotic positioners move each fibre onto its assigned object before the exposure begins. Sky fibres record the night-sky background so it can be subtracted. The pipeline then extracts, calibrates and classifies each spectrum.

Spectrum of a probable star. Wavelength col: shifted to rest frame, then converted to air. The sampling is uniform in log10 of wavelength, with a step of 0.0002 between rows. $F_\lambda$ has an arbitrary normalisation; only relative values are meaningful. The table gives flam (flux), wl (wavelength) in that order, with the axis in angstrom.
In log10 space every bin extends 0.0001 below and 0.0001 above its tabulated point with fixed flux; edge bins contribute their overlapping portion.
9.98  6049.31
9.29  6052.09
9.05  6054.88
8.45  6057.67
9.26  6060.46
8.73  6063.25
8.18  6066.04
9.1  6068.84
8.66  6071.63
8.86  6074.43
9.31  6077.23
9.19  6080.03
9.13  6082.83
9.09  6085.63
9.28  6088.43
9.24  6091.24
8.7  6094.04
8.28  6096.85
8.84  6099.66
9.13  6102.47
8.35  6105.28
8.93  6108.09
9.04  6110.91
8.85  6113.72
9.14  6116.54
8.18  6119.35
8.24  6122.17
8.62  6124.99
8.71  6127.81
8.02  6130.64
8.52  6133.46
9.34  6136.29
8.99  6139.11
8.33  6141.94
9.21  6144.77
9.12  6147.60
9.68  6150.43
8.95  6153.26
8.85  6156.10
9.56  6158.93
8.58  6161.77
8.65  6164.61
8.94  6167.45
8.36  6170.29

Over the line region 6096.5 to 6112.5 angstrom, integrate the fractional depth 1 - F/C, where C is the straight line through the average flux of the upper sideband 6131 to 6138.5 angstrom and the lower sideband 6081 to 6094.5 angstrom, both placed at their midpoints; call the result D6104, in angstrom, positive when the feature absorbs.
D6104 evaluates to 0.4 angstrom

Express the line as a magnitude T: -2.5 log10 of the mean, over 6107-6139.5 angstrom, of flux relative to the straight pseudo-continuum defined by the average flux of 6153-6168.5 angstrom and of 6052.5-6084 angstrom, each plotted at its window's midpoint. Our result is 0.026 mag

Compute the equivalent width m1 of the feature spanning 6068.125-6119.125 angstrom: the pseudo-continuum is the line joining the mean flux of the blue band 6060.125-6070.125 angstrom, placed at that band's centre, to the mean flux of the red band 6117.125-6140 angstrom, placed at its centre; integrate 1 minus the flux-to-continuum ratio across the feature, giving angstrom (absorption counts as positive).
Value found -1.4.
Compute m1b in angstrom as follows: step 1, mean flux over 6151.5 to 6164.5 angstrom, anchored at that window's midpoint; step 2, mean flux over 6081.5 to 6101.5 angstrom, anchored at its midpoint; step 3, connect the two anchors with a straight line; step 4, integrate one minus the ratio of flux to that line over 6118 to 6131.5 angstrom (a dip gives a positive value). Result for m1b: 0.9 angstrom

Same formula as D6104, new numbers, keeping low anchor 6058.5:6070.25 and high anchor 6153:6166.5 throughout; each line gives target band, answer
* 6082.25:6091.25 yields -0.4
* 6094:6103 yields 0.1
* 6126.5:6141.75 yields 0.3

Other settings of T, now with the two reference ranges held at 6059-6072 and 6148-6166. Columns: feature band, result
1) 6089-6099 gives 0.01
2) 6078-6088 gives -0.04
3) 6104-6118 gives 0.01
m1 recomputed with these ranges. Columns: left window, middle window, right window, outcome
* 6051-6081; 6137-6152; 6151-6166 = -0.2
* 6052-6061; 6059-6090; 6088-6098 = -0.3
